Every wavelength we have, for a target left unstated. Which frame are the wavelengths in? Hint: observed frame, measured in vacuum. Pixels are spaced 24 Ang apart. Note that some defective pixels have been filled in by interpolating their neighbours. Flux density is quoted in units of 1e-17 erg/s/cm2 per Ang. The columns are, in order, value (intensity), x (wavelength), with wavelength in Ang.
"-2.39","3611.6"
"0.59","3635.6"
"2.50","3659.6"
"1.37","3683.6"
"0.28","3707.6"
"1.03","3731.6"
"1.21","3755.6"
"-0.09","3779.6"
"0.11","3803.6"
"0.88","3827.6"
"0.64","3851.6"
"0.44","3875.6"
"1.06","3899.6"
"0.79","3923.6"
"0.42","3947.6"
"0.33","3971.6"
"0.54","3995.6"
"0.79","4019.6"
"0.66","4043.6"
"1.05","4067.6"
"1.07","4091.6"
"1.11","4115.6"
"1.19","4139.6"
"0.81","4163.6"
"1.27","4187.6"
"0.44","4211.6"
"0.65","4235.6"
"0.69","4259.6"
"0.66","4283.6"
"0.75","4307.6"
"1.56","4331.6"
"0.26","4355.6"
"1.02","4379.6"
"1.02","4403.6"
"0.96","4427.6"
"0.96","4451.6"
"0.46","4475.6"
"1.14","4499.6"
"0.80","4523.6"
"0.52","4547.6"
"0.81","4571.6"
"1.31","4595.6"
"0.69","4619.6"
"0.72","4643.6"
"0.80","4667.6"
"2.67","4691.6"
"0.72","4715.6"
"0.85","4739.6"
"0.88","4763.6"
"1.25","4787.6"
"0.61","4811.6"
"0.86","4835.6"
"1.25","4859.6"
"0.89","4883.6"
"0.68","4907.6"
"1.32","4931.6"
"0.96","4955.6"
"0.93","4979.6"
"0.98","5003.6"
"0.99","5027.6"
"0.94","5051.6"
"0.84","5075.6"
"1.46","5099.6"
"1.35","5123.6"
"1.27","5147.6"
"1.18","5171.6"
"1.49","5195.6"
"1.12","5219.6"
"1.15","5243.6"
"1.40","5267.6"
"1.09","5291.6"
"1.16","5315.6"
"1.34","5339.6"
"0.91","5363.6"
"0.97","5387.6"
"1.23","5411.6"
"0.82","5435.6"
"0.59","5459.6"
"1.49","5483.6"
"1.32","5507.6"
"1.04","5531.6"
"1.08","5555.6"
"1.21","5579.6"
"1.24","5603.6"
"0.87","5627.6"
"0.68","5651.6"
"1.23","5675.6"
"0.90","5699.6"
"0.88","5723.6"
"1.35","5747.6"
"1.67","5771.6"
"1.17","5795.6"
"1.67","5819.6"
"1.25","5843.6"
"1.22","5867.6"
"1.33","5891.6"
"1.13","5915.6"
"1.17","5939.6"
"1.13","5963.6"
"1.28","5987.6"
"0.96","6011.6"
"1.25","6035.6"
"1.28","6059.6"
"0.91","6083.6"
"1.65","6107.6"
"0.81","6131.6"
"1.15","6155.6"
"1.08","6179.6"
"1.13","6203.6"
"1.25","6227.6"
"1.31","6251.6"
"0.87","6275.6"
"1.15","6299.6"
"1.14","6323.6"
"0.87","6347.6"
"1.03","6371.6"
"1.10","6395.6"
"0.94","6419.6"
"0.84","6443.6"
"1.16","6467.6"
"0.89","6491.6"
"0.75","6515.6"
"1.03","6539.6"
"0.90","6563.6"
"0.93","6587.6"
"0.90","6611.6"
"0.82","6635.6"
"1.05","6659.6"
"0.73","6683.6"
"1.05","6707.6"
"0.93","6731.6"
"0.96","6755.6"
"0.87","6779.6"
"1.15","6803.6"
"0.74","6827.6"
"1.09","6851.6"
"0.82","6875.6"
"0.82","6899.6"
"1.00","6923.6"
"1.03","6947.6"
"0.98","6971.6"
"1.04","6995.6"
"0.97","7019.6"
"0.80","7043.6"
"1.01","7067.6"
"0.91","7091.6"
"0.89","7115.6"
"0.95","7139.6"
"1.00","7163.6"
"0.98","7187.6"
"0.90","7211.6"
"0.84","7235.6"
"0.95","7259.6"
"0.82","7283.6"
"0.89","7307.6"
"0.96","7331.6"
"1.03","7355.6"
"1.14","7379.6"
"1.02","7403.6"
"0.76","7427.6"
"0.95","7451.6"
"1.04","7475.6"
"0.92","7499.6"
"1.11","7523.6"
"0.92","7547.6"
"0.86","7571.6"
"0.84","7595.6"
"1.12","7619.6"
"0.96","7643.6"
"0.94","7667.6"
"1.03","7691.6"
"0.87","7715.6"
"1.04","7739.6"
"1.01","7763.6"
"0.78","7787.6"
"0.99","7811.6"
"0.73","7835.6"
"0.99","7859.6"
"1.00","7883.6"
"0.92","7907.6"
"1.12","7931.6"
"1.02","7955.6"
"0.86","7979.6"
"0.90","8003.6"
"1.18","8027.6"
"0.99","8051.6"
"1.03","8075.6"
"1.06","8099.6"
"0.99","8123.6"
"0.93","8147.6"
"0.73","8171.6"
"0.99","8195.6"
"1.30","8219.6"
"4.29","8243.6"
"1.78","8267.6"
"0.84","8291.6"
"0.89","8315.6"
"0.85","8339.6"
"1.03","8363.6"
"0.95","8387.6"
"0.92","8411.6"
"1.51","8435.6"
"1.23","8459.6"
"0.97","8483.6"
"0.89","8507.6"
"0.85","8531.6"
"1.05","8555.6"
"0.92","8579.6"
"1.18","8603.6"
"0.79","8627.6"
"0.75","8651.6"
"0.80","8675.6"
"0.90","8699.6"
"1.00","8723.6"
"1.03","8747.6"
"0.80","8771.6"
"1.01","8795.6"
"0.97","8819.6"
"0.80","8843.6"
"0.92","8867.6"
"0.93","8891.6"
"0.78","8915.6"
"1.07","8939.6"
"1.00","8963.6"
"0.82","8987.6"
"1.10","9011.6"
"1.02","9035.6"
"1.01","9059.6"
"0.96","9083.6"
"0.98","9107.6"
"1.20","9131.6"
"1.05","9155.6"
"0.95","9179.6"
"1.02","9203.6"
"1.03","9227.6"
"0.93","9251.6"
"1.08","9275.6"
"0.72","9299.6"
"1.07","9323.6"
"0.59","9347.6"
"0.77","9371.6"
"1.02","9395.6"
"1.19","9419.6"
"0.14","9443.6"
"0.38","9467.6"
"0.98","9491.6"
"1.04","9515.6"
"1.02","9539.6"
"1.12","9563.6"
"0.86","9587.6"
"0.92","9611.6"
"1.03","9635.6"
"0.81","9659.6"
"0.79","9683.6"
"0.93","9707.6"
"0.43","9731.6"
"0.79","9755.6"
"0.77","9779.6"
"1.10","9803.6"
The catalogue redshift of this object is 0.256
